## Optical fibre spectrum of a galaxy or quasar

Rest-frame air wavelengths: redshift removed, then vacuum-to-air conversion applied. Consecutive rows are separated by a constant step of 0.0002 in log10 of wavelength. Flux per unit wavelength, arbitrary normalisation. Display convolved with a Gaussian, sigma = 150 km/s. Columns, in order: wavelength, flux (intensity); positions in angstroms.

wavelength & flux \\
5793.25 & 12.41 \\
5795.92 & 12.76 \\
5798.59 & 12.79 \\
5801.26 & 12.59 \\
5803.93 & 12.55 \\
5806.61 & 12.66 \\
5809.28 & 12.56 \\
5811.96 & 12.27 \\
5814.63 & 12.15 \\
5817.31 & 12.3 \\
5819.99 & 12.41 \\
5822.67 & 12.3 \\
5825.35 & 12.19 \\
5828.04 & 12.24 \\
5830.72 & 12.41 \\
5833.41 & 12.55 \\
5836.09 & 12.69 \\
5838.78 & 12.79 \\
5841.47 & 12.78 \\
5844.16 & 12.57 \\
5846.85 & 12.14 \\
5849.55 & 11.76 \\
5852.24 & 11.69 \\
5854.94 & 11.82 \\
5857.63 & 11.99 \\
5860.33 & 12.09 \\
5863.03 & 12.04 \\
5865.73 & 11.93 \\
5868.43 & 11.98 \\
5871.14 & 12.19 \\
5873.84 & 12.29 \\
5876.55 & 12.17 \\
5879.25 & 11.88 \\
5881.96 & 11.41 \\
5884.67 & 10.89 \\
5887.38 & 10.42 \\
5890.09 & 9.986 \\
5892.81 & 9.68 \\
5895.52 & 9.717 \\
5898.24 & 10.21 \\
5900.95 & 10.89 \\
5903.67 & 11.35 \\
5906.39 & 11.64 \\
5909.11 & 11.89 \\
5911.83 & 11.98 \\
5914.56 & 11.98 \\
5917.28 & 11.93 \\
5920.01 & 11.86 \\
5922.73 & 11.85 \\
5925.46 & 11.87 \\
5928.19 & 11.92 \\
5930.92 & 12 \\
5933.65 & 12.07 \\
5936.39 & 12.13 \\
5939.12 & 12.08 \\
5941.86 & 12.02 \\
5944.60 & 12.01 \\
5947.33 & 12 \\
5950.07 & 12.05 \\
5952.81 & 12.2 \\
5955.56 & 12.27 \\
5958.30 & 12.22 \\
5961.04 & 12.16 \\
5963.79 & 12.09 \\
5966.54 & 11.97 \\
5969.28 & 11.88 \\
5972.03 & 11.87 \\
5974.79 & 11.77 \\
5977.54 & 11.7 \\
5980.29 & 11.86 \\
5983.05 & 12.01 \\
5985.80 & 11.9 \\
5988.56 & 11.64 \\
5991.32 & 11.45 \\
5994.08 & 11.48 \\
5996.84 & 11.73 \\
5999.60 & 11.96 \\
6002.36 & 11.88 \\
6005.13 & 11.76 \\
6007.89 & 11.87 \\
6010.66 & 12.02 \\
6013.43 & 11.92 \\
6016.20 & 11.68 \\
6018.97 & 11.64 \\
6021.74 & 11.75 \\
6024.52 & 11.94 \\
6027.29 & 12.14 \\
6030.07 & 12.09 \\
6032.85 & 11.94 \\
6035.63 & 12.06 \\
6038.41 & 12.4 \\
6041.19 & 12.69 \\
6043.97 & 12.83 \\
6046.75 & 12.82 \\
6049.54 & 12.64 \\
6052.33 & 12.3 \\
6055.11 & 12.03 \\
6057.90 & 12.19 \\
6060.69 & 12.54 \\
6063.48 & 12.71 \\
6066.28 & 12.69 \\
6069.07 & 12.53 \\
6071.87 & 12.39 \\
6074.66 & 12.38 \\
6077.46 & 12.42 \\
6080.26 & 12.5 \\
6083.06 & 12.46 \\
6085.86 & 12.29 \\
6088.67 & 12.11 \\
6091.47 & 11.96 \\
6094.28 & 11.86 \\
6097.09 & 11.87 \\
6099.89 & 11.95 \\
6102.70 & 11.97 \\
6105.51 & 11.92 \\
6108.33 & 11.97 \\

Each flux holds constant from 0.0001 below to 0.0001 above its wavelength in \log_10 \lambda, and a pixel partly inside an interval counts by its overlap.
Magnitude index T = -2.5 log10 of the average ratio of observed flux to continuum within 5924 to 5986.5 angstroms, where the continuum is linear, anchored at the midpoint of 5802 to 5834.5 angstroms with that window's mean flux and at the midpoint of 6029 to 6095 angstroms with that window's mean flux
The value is 0.03 mag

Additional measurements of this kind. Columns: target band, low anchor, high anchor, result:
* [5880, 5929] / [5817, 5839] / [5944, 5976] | 0.093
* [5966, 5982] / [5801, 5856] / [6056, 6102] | 0.043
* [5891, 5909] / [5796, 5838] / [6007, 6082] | 0.164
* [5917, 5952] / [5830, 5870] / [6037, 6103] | 0.025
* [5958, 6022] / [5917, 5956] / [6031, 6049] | 0.036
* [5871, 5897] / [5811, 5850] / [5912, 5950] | 0.109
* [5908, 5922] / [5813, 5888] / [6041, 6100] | 0.022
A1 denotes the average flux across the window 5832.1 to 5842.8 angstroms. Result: 12.7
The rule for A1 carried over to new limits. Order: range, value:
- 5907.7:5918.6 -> 11.9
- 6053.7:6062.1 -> 12.3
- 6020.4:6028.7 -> 11.9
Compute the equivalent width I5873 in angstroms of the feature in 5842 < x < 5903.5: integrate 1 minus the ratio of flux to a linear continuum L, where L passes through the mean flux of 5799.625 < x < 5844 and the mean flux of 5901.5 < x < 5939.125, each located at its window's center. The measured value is 3.58 angstroms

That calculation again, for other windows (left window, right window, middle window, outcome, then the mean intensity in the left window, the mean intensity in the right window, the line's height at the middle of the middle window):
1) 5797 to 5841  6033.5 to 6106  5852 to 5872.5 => 0.77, 12.5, 12.3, 12.4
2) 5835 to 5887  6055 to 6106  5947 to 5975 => 0.17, 12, 12.3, 12.1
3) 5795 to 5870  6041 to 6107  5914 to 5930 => 0.55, 12.3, 12.3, 12.3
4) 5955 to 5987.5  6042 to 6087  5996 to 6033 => 0.99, 12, 12.5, 12.2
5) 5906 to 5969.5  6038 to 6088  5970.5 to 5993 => 0.75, 12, 12.5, 12.2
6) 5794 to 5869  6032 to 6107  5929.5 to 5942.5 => 0.27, 12.3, 12.3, 12.3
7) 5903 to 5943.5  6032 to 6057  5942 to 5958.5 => -0.12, 11.9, 12.4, 12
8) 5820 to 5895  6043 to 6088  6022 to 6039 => 0.43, 11.9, 12.5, 12.4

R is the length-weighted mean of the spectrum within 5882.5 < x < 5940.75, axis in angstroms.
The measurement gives 11.4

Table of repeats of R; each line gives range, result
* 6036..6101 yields 12.4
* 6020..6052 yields 12.3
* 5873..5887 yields 11.6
